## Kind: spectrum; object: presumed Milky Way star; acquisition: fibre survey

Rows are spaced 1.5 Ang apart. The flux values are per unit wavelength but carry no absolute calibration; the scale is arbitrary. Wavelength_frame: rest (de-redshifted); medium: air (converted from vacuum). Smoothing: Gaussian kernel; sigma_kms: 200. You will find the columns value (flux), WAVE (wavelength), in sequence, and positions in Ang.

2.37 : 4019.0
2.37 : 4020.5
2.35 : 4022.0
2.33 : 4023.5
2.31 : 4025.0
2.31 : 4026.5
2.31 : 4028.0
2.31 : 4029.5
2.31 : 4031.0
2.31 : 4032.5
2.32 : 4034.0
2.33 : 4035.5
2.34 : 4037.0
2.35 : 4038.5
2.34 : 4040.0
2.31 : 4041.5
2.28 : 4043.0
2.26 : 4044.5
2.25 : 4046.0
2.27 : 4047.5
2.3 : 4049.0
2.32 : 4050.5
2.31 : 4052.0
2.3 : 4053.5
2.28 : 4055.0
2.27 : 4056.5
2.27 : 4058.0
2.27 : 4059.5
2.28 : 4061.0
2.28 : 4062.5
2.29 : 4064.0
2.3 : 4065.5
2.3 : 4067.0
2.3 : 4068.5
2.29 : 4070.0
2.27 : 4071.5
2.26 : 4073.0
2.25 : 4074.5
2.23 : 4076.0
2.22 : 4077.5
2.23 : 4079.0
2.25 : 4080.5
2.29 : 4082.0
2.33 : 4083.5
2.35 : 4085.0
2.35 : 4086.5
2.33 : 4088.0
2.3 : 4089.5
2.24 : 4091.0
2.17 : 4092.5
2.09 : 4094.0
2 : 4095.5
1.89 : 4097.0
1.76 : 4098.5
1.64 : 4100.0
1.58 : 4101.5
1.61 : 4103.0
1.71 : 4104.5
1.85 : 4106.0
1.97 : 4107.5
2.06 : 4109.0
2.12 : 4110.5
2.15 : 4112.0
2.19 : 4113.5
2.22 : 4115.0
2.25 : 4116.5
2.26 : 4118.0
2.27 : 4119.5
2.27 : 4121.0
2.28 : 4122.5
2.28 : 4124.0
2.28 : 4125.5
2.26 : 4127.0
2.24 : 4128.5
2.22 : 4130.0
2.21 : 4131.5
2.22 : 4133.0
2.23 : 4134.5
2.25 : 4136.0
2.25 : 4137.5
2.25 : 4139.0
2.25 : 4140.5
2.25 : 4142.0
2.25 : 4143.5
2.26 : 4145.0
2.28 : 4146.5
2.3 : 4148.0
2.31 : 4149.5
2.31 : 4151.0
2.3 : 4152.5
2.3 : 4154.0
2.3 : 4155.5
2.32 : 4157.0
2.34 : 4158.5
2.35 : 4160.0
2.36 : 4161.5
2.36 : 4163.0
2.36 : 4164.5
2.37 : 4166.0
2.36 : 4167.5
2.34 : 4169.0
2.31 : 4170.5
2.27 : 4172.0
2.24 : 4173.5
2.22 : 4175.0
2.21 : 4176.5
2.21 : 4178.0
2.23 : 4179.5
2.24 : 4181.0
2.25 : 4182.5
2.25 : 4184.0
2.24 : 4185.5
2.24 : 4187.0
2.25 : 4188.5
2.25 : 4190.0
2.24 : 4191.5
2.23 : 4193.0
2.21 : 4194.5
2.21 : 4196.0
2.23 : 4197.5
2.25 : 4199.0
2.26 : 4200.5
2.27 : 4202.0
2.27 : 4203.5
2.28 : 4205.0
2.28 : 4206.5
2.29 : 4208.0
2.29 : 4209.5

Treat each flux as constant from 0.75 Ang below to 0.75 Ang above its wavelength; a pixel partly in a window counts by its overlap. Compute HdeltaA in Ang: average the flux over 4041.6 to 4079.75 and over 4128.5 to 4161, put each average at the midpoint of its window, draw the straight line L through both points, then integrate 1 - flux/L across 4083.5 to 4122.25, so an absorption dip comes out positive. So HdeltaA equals 3.4 Ang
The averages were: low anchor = 2.28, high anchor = 2.27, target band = 2.07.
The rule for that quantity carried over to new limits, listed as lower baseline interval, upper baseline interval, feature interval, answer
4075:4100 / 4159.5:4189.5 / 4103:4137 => 0.8 Ang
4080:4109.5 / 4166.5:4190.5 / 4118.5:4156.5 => -2.0 Ang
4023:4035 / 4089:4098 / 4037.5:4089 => -2.1 Ang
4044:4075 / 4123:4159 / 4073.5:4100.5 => 1.3 Ang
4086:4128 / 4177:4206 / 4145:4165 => -1.3 Ang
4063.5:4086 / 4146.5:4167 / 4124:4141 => 0.5 Ang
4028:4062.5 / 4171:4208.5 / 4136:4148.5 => 0.0 Ang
